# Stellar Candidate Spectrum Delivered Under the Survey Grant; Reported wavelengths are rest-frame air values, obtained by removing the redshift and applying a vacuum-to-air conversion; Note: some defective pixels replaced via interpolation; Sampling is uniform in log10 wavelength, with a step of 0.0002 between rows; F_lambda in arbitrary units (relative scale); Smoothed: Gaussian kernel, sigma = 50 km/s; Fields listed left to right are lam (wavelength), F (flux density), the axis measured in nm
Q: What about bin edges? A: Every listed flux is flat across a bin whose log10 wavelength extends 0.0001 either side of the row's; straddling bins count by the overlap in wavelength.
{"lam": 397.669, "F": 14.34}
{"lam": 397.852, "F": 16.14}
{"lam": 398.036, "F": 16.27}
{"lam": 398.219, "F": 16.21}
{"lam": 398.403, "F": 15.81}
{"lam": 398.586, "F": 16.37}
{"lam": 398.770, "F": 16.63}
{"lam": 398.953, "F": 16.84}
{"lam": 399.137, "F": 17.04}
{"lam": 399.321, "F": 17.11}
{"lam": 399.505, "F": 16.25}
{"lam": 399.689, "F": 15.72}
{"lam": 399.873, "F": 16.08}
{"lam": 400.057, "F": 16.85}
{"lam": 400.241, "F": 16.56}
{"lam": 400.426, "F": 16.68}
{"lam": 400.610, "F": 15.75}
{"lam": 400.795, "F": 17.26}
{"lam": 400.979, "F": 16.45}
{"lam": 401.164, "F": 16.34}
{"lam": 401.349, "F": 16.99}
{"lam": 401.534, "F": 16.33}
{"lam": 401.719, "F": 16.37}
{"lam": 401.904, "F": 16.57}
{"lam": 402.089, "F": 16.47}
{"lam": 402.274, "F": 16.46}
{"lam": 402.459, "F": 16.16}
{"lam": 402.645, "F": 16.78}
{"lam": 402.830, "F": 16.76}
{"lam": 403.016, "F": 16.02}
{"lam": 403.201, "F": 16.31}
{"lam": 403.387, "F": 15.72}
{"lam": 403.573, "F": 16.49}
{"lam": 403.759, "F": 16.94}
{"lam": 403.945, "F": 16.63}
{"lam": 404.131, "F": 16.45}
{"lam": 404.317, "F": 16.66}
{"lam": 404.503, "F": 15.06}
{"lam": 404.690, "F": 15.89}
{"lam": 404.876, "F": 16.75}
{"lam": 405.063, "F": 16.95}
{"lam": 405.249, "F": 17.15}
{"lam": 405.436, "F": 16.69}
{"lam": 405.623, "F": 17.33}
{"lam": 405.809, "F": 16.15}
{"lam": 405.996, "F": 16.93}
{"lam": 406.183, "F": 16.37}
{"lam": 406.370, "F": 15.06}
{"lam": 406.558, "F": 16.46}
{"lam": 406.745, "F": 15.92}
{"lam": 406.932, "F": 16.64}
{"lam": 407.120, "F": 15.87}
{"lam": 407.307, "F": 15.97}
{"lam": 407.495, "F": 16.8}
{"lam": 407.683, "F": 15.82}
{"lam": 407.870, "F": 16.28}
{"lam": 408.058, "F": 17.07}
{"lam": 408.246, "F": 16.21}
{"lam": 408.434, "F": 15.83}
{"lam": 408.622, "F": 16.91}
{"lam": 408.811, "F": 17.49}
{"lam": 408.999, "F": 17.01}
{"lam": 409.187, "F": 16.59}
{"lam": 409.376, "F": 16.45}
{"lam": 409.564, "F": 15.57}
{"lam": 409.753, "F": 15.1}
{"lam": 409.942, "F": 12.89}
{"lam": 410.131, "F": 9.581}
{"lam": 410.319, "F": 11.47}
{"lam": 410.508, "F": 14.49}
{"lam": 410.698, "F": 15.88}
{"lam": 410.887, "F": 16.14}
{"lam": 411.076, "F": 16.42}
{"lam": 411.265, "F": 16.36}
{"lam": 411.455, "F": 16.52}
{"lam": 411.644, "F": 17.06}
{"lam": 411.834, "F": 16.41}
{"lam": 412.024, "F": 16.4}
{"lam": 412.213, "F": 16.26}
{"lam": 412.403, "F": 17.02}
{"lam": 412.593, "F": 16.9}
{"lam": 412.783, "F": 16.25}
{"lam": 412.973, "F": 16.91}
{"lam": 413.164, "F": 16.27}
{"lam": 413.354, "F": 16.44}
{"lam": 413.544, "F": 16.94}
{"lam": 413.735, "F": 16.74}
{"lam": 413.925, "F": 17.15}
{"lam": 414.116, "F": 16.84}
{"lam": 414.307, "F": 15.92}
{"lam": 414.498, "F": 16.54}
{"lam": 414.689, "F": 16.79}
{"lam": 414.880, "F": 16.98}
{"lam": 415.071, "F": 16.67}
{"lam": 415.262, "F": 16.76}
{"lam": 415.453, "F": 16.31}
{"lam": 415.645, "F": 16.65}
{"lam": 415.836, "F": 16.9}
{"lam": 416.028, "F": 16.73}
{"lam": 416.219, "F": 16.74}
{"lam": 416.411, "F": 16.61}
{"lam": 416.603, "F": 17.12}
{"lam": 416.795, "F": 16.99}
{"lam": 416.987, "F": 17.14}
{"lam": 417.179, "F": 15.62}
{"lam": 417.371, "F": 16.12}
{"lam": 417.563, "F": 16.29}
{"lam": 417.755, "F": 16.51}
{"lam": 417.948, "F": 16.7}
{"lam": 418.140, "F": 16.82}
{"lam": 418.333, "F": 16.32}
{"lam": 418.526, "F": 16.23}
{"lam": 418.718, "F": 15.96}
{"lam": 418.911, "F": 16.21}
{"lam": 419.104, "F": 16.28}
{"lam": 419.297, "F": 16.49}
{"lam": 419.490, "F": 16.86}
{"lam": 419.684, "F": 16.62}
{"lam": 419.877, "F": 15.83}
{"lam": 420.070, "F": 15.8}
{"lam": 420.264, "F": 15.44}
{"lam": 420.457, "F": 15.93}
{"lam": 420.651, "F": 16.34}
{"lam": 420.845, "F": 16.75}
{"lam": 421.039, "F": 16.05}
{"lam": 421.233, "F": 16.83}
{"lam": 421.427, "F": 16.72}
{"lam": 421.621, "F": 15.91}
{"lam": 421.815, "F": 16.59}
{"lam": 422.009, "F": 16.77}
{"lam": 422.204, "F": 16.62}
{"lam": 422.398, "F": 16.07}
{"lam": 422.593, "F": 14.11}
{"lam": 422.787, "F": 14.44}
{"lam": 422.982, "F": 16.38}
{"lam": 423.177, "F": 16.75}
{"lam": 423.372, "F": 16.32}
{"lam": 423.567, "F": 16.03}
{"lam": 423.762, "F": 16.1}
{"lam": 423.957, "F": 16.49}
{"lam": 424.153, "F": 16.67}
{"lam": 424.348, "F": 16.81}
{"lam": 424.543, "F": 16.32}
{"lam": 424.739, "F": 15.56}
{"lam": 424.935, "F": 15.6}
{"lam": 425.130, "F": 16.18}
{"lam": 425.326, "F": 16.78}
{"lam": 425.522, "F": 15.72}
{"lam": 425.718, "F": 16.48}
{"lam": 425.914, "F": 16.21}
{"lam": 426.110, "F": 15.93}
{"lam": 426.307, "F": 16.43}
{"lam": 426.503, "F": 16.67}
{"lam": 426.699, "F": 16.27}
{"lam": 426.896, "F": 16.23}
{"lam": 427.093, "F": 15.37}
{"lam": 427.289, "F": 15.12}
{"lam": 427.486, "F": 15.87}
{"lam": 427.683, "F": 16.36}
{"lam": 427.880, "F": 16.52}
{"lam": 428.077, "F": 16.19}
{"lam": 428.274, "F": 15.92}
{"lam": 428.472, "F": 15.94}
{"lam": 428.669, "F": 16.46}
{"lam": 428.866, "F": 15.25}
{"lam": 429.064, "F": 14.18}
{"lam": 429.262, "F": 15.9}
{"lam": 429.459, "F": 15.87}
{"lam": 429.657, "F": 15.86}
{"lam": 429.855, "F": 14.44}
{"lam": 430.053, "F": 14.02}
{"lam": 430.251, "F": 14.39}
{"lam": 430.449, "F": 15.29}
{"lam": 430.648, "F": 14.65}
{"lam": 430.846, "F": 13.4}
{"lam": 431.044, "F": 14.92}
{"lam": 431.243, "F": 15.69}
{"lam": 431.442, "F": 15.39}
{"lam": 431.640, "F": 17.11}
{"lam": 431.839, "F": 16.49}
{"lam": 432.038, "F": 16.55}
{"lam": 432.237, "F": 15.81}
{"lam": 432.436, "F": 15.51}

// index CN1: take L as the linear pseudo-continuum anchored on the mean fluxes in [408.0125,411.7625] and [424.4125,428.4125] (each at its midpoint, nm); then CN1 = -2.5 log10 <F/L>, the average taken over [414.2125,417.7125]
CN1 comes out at -0.06 mag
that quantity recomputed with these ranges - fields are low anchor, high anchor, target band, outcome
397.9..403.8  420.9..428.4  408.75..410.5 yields 0.12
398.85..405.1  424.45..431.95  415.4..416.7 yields -0.04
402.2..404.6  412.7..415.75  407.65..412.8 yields 0.05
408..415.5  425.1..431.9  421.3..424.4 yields -0.02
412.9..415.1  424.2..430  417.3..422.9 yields 0.01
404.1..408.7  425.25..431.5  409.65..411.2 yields 0.16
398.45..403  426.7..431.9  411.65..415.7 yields -0.04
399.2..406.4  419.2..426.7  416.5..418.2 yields -0.02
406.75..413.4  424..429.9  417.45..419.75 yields -0.03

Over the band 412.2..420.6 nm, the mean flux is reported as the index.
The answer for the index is 16.5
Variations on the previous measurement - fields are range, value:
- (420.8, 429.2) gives 16.1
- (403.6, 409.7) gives 16.4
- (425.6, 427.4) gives 16.1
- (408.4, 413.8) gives 15.9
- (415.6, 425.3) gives 16.3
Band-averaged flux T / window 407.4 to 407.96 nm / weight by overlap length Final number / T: 16.3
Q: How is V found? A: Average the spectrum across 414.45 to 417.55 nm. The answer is 16.7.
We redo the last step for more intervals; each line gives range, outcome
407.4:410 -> 16.2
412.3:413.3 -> 16.6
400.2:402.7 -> 16.5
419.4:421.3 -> 16.2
